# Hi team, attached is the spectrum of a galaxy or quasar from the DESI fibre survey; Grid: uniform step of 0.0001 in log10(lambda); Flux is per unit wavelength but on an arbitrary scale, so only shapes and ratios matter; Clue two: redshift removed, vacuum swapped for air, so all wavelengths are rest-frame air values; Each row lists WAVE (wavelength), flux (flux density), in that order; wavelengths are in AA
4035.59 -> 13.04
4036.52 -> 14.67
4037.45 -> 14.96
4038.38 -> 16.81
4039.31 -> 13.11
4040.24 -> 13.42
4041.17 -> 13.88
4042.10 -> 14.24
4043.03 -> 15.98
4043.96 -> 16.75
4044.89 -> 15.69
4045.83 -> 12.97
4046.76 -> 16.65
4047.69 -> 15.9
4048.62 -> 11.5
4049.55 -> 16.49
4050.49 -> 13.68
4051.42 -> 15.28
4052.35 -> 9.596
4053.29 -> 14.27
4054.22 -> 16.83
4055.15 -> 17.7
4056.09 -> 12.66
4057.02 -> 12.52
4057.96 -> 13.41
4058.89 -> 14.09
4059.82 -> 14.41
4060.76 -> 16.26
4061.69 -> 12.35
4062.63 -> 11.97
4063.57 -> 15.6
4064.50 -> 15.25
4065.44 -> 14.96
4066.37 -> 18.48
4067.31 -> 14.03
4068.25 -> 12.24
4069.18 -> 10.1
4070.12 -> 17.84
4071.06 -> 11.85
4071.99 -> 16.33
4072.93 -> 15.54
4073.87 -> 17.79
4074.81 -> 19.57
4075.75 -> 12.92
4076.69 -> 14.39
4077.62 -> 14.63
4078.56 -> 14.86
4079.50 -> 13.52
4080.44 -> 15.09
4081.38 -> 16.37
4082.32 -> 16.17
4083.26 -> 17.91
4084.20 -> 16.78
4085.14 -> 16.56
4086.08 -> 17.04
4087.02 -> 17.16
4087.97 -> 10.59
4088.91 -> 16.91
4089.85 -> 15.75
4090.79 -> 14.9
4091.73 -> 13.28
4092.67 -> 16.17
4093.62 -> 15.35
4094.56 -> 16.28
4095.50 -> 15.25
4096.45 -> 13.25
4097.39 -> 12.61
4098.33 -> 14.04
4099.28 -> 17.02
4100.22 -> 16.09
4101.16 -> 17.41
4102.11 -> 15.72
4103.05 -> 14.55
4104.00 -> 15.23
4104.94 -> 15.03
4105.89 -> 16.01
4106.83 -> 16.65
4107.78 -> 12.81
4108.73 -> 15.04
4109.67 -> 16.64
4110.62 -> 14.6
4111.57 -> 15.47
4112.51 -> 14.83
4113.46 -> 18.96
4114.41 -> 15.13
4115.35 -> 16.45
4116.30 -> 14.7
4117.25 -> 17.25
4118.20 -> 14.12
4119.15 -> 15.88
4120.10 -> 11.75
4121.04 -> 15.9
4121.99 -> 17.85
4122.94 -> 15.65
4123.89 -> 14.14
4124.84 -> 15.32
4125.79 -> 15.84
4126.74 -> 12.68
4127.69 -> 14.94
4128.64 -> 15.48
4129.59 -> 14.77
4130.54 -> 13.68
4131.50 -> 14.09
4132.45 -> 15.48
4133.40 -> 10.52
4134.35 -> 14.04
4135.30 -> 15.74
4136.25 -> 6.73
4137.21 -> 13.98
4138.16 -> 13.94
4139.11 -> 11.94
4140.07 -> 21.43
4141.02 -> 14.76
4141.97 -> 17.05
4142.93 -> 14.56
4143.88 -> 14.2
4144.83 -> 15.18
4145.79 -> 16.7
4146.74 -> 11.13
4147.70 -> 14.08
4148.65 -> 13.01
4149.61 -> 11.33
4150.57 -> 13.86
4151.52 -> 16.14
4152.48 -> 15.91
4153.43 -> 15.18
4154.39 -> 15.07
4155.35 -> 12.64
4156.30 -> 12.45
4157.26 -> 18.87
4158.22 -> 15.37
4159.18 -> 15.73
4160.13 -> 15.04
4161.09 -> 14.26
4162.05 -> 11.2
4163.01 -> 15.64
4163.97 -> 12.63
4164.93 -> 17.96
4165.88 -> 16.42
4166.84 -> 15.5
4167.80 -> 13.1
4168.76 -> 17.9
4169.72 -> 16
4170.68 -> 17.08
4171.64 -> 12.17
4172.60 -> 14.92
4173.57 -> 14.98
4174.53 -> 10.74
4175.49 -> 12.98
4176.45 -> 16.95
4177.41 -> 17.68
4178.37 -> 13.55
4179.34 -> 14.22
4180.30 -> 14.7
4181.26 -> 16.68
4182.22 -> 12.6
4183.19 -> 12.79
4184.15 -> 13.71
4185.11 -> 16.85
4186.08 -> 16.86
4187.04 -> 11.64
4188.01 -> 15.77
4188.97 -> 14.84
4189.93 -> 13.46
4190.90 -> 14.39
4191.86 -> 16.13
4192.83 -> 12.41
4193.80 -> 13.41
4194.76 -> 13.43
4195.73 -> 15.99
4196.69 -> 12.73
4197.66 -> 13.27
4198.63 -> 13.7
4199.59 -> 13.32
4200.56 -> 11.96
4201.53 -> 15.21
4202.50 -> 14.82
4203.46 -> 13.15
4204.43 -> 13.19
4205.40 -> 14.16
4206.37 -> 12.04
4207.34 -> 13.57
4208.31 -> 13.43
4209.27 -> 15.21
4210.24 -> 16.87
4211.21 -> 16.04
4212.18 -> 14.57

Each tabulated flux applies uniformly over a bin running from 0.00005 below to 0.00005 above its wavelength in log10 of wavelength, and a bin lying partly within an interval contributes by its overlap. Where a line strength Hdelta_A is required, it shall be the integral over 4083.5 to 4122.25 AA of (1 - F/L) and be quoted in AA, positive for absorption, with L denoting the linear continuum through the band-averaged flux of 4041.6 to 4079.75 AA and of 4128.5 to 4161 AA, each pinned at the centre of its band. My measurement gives -2.4 AA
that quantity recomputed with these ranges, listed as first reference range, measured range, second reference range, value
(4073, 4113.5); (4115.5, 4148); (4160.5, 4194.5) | 1.1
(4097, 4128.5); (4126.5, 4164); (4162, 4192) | 1.9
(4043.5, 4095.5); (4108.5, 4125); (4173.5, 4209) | -1.0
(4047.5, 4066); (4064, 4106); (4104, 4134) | -2.0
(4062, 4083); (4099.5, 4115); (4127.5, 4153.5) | -1.1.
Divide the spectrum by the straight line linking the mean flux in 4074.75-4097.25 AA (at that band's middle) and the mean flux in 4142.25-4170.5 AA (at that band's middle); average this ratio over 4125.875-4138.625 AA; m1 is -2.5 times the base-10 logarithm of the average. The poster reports 0.10 mag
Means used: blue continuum 15.3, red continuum 14.8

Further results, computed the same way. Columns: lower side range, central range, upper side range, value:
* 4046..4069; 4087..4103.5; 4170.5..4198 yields -0.053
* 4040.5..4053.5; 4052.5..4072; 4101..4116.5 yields 0.032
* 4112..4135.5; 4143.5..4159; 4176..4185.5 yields 0.038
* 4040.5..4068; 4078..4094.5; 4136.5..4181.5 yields -0.067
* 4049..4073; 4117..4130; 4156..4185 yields -0.033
